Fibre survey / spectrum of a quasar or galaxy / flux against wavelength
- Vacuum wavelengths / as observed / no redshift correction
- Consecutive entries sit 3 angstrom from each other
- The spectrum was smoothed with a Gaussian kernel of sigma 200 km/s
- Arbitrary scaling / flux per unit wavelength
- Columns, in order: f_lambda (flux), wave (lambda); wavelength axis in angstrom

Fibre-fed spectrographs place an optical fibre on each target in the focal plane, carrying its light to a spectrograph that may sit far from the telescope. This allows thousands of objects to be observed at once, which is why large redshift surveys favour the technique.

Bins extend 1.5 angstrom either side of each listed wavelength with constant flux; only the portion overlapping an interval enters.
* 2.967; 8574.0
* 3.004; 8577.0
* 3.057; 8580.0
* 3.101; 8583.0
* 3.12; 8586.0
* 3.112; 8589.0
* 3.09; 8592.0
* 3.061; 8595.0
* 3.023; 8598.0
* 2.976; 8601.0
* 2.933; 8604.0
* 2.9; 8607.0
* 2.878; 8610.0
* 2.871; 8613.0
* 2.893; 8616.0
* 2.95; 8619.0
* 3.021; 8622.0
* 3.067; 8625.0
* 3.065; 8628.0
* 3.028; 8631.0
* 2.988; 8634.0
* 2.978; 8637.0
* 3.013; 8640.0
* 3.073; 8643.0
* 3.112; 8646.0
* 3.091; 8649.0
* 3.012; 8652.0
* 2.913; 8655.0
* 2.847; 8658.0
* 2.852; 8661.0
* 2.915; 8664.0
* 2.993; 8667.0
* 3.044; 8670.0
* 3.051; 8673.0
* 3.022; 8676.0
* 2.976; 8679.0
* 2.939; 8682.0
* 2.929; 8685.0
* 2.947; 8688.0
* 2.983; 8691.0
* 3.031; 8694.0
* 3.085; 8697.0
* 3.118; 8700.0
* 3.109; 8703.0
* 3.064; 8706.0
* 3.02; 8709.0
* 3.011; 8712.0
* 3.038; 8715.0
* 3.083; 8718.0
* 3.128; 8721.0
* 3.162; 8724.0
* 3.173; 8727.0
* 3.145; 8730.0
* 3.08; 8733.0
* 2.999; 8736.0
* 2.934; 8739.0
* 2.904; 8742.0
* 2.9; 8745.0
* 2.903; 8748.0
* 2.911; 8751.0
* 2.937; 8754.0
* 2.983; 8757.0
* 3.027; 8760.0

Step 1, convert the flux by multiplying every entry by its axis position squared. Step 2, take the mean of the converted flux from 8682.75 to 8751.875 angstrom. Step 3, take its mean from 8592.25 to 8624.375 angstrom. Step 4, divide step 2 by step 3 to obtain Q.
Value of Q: 1.05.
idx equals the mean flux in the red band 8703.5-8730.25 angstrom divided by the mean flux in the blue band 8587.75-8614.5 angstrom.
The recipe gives 1.0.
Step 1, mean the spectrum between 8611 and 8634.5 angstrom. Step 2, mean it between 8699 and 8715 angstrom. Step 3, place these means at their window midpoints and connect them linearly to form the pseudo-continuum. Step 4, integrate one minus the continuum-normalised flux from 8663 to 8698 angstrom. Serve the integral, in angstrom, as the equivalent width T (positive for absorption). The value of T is 0.50 angstrom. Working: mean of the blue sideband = 2.98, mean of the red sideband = 3.06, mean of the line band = 2.99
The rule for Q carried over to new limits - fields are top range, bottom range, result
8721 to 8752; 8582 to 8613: 1.04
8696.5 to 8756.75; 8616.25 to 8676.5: 1.03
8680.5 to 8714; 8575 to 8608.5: 1.02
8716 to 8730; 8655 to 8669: 1.09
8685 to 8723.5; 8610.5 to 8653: 1.03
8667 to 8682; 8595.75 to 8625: 1.04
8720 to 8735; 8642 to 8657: 1.05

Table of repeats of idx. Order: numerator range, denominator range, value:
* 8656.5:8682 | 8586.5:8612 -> 0.99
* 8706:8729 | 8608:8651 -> 1.03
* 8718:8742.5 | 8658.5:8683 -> 1.03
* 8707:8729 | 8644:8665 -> 1.04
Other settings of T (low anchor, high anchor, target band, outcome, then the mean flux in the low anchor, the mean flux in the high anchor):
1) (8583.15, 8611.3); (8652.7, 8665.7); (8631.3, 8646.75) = -0.51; 3.02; 2.89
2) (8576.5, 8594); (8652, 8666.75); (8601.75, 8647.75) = 0.04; 3.08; 2.9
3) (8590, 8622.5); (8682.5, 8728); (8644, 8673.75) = 0.29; 2.96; 3.05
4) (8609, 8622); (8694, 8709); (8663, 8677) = 0.05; 2.91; 3.08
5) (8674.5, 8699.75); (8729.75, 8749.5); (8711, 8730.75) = -0.84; 3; 2.97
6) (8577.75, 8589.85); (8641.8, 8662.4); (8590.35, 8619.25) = 0.94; 3.09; 2.99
